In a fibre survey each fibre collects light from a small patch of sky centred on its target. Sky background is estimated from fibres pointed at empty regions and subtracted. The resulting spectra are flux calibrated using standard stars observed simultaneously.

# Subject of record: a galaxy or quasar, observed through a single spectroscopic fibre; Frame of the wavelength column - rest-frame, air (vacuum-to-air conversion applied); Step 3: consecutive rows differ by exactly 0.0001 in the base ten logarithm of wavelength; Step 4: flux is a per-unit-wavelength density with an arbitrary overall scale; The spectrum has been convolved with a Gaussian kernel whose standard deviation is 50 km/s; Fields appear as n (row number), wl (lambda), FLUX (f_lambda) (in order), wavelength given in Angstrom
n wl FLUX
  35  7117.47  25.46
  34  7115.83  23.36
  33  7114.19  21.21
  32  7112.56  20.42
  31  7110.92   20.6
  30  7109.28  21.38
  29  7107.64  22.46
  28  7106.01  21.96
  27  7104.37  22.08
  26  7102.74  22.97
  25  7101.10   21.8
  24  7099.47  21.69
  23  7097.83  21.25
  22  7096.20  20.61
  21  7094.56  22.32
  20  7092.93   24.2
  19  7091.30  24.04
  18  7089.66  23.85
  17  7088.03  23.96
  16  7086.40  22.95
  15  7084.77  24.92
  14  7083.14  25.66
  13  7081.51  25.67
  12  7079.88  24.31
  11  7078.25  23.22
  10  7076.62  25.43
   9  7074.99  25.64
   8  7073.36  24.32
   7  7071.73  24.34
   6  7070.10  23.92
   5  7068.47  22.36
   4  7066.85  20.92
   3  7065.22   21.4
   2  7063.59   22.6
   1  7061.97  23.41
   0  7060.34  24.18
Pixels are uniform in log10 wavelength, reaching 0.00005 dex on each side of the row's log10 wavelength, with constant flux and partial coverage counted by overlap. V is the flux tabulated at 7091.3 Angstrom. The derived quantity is 24.04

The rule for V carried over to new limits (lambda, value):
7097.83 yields 21.25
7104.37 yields 22.08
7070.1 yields 23.92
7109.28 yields 21.38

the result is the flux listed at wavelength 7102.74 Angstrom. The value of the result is 22.97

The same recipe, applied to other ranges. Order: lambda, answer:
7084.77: 24.92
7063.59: 22.6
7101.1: 21.8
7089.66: 23.85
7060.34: 24.18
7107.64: 22.46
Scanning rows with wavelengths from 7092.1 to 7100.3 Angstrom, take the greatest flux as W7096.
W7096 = 24.2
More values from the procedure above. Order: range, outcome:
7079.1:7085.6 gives 25.67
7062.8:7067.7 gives 22.6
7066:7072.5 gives 24.34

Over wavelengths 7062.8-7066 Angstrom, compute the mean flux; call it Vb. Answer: 22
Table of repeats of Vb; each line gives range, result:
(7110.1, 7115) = 20.8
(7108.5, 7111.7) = 21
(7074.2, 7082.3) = 24.8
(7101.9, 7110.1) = 22.2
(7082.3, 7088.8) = 24.4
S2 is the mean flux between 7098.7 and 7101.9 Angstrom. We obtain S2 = 21.8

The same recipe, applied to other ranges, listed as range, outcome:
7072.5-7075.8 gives 25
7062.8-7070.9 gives 22.2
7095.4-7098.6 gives 21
